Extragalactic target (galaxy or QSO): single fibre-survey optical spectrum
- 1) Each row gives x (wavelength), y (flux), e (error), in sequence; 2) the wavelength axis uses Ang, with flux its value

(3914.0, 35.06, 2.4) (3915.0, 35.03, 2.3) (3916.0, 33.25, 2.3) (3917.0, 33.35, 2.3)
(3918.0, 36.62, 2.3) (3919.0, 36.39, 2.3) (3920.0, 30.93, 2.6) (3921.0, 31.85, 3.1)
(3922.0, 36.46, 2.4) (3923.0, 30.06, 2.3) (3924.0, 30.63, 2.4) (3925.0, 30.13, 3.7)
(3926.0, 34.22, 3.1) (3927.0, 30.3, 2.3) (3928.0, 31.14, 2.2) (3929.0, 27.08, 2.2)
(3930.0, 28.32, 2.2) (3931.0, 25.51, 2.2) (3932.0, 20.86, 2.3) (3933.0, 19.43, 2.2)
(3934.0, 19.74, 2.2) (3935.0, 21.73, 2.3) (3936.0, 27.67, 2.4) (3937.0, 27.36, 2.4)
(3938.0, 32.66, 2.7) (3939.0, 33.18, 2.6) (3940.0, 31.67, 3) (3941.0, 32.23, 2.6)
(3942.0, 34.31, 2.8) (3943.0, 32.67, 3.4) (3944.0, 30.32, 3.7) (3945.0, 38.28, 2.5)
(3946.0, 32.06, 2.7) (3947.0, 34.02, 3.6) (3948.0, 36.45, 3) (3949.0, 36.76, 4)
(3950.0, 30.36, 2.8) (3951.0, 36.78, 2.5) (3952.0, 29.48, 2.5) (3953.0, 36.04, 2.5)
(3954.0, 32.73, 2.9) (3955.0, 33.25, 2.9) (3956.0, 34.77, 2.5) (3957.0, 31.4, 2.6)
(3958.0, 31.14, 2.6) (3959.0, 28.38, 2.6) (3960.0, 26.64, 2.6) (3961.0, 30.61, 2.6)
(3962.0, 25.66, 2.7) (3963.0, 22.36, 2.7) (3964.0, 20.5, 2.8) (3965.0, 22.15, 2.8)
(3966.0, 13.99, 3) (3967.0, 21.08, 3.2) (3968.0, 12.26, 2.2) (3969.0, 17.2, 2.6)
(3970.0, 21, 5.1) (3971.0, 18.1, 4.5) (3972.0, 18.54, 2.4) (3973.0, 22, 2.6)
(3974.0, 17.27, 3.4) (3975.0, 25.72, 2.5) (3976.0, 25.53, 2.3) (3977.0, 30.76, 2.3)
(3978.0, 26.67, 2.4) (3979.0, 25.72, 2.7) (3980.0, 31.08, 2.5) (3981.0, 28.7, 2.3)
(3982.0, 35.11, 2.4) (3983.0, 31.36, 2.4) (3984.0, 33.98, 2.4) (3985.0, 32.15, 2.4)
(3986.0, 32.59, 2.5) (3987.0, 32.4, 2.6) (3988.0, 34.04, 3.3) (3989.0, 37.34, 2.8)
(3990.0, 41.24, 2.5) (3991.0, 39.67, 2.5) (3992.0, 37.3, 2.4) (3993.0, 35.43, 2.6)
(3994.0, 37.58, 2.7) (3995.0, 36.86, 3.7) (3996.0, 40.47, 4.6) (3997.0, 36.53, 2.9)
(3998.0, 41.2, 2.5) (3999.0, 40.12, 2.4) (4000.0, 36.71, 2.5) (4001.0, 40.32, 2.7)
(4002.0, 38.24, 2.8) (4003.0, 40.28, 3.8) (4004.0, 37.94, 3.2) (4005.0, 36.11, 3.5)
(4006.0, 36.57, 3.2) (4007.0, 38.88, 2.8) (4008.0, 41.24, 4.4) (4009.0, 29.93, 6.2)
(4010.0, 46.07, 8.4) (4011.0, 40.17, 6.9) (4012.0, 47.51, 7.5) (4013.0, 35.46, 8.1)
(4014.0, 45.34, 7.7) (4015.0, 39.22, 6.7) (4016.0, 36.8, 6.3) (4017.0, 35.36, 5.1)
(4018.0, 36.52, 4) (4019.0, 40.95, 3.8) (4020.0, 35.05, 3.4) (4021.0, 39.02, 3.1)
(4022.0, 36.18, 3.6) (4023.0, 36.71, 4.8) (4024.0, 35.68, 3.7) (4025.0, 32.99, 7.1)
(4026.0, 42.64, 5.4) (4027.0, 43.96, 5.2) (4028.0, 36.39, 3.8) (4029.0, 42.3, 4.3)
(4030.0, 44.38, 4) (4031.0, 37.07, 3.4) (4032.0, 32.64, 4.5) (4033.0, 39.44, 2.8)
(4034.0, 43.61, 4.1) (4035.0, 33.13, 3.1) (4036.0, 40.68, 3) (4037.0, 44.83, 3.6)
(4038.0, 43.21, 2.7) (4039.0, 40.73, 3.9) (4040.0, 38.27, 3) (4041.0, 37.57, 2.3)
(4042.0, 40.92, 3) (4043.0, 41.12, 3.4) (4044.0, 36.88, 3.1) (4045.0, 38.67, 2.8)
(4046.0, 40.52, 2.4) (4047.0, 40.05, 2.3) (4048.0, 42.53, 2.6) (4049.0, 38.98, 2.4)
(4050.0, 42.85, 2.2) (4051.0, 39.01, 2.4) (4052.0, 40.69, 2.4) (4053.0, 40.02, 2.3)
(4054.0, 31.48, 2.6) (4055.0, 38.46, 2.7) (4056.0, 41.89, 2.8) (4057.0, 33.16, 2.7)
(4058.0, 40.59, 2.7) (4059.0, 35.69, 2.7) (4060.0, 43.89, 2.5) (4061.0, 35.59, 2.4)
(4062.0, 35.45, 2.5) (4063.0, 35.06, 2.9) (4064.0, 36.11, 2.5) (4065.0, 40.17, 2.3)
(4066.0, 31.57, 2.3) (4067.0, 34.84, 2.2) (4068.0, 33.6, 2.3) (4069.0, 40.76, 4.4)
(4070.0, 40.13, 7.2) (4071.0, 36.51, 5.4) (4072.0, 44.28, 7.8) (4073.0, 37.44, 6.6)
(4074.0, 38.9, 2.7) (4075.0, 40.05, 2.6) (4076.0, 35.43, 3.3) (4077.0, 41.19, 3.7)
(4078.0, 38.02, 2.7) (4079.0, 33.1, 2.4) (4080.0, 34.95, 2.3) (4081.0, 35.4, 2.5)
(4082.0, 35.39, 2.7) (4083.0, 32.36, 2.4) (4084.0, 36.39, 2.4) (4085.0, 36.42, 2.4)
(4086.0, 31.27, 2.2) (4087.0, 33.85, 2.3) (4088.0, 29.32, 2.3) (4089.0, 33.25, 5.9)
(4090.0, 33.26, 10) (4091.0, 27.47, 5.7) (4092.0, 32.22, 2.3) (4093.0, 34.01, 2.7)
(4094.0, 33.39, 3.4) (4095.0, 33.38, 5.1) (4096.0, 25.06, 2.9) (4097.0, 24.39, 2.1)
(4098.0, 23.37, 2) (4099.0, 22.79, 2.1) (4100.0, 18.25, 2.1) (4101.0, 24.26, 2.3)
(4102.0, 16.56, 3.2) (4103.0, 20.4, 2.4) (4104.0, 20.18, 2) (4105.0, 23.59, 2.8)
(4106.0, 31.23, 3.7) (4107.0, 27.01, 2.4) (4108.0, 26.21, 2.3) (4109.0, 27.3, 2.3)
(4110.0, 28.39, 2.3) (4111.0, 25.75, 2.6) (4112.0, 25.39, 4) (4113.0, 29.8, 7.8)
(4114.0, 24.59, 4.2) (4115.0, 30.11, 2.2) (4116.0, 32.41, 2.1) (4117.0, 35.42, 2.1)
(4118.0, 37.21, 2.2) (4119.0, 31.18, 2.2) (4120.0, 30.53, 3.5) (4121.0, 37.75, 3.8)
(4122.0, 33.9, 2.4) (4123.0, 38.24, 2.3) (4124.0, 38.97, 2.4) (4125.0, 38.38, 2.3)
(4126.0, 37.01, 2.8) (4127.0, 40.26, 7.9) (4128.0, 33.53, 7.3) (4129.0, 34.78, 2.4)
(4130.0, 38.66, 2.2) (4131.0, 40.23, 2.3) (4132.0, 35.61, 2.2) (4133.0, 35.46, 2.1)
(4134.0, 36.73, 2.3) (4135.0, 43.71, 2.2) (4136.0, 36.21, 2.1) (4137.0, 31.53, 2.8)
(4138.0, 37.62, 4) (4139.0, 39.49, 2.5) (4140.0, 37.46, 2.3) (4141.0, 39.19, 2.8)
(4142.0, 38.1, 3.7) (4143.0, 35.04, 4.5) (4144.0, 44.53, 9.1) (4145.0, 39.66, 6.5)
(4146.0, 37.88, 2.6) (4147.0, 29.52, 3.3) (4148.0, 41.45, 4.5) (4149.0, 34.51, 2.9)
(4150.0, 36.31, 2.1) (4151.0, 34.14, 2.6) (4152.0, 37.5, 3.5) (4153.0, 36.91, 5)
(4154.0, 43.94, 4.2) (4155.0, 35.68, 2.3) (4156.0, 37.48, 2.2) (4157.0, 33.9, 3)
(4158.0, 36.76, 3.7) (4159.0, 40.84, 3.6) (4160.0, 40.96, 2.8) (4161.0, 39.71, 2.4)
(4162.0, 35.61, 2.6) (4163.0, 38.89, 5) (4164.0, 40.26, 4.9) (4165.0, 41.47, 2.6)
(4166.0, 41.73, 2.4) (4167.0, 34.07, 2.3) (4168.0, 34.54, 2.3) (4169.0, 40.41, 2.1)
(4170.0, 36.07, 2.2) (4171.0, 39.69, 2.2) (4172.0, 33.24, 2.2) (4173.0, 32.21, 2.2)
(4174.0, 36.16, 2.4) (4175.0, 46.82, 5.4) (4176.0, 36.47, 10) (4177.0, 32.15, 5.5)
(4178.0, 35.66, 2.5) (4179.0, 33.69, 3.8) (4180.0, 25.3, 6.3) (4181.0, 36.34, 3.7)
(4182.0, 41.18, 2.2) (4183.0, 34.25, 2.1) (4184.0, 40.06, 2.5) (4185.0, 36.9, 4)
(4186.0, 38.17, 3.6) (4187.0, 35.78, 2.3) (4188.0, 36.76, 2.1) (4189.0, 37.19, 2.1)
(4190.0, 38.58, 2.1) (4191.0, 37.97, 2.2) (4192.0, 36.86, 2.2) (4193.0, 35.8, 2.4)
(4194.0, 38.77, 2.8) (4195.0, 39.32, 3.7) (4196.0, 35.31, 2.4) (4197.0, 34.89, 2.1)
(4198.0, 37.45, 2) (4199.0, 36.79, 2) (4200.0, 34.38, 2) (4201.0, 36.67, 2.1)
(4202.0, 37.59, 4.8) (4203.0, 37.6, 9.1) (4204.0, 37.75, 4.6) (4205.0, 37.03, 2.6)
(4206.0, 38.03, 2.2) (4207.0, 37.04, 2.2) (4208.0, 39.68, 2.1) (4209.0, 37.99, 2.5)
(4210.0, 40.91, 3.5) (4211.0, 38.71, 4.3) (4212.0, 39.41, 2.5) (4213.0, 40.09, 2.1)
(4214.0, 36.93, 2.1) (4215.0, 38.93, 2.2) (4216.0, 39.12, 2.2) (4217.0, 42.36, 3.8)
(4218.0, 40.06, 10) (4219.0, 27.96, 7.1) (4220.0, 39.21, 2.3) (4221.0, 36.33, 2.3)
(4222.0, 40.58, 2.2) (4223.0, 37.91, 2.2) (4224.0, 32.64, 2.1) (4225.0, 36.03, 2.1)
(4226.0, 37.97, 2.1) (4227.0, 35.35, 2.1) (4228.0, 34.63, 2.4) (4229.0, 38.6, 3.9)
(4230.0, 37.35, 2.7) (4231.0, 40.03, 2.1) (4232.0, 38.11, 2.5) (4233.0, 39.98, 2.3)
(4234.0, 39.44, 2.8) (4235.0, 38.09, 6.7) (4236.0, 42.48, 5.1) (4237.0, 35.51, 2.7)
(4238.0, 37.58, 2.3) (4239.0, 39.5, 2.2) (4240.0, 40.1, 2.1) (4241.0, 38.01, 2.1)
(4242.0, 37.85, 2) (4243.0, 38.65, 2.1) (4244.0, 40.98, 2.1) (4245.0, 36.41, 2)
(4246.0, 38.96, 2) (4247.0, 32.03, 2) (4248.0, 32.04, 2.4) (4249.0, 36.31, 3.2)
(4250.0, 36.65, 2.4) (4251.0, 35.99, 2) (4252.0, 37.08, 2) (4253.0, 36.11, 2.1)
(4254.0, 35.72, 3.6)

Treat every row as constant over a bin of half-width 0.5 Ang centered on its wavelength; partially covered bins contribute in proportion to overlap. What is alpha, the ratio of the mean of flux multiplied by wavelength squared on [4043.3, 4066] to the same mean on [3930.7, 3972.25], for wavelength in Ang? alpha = 1.5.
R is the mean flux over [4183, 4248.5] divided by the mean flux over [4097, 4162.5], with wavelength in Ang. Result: 1.1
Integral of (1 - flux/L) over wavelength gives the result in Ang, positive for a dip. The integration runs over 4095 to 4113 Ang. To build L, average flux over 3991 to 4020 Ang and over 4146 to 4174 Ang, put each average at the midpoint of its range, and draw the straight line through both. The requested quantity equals 6.3 Ang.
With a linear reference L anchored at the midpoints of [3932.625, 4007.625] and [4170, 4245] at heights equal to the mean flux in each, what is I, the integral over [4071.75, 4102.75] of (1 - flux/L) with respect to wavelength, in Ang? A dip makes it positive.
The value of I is 1.9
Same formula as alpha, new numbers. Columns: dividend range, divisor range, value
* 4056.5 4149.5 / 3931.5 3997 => 1.23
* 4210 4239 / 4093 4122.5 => 1.45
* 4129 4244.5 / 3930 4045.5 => 1.24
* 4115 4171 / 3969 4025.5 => 1.16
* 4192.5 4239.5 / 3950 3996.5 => 1.46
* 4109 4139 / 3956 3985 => 1.48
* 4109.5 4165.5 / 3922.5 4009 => 1.28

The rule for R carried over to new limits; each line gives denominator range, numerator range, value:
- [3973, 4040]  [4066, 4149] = 0.91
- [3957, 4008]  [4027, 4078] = 1.27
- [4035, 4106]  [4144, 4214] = 1.07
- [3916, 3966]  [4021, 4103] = 1.19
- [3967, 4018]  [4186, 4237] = 1.13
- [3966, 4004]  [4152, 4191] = 1.20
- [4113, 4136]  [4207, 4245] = 1.07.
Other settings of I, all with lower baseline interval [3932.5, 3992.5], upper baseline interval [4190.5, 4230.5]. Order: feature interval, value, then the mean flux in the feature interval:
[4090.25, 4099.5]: 1.3 Ang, 28.6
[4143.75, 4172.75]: -1.7 Ang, 37.7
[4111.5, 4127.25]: 0.3 Ang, 33.7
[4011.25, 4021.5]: -2.8 Ang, 39.1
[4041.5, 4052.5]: -2.9 Ang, 40.2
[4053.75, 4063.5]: -1.5 Ang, 37.3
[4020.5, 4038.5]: -4.6 Ang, 39.2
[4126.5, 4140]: -0.9 Ang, 37.2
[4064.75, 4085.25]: -2.6 Ang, 37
